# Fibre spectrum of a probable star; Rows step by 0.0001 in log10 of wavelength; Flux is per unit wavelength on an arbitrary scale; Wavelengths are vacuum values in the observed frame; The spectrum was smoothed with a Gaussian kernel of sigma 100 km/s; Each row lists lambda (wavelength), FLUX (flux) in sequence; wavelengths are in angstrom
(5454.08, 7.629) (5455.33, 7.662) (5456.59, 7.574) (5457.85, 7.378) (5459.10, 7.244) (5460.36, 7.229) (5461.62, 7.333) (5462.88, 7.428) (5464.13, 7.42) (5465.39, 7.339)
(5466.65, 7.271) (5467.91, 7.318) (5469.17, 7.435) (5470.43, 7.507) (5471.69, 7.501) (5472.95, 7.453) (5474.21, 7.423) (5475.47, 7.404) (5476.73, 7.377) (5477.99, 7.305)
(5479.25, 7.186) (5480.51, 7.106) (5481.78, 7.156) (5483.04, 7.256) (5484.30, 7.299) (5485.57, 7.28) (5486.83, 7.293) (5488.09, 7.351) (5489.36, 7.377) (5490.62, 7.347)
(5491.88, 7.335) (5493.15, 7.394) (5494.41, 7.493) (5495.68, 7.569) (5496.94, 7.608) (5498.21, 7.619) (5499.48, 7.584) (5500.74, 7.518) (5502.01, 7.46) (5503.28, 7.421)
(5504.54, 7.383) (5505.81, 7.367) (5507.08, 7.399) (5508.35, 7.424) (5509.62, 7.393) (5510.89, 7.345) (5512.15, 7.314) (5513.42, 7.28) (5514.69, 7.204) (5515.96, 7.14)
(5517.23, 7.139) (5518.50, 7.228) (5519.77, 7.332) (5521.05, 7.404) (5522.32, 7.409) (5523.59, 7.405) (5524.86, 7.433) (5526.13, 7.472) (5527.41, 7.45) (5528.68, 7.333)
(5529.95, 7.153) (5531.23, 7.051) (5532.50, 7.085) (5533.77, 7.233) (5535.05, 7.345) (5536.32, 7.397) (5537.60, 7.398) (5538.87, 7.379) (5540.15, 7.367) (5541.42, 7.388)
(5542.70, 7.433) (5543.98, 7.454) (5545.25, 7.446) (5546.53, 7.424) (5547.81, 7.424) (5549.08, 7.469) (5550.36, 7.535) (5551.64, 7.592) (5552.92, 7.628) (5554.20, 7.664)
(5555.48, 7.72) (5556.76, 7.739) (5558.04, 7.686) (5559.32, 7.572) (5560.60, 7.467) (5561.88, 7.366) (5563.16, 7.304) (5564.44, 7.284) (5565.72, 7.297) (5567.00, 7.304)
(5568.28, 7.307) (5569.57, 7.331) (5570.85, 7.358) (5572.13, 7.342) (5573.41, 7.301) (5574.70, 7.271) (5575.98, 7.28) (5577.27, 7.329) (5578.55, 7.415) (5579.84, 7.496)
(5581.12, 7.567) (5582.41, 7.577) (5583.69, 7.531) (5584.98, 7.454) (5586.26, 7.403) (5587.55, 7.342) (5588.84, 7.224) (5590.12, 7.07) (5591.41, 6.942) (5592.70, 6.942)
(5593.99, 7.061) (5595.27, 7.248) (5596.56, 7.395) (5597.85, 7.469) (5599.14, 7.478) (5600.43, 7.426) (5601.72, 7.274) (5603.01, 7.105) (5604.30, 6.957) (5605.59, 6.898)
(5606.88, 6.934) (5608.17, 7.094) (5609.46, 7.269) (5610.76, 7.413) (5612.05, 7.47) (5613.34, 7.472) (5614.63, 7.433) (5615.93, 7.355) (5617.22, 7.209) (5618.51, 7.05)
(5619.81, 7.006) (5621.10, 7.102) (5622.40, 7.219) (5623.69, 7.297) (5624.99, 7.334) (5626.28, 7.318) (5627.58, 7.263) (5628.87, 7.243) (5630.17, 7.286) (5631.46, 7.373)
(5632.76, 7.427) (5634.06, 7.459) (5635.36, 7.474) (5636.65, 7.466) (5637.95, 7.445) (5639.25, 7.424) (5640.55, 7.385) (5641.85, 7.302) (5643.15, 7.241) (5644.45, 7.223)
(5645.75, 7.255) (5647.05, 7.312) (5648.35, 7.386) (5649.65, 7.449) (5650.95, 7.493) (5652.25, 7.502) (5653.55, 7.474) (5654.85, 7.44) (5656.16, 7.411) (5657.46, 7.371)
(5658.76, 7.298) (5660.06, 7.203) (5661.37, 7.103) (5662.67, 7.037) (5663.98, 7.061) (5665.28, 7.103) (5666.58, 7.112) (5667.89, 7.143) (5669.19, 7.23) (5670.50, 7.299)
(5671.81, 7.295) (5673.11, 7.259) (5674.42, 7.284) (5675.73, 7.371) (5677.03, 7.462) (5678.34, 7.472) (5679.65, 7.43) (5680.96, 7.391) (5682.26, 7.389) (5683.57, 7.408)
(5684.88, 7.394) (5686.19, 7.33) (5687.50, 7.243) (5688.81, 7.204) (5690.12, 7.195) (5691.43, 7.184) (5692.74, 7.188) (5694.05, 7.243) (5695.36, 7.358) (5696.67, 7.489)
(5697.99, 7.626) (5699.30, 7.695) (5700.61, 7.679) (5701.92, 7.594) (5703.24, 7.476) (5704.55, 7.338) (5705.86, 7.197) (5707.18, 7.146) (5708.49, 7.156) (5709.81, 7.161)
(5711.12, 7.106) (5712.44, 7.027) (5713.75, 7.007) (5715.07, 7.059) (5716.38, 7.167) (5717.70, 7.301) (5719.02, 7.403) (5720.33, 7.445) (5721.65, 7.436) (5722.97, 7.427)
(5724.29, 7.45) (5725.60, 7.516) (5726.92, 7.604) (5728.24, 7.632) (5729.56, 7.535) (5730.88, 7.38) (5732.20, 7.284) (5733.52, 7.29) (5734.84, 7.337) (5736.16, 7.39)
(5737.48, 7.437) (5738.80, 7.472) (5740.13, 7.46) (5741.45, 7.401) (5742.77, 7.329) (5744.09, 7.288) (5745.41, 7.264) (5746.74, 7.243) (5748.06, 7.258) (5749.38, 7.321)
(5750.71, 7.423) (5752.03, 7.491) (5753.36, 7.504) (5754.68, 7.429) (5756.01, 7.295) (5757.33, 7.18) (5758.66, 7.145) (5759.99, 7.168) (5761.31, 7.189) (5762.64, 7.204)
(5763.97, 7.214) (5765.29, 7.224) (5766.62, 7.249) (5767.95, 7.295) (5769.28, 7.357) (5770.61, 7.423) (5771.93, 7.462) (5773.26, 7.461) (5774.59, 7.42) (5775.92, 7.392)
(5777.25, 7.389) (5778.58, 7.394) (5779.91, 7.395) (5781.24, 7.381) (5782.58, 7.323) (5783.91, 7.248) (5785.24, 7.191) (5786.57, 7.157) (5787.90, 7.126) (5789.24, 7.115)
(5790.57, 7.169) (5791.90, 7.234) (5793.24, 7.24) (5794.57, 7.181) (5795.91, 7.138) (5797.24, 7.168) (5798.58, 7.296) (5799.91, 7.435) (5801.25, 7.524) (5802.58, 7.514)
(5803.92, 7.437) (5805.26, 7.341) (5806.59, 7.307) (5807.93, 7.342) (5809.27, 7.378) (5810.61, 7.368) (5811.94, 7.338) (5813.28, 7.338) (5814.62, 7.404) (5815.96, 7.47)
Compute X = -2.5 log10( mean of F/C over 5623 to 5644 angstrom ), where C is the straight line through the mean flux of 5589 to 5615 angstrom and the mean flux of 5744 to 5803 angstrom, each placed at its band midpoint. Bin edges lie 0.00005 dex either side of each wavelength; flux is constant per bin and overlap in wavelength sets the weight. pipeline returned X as -0.02 mag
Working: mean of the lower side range 7.22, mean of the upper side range 7.3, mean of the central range 7.36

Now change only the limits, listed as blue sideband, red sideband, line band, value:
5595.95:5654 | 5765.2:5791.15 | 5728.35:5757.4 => -0.01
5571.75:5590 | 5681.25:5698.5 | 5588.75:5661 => 0.01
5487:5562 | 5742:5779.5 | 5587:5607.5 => 0.03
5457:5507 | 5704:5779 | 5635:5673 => 0.01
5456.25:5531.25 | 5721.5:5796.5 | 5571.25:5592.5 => 0.00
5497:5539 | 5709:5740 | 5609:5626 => 0.01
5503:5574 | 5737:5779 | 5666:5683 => 0.01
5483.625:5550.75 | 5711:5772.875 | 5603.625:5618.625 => 0.02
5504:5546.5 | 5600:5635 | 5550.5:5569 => -0.03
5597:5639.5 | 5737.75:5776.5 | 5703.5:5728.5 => 0.00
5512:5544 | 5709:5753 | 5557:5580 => -0.01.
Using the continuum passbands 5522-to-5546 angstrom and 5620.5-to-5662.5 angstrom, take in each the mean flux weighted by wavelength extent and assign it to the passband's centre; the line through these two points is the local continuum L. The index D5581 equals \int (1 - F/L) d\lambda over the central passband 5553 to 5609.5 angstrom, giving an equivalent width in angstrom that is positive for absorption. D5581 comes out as 0.1 angstrom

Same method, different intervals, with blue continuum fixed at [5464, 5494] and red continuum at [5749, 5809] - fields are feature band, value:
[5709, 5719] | 0.2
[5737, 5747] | -0.1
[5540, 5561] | -0.6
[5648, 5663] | -0.1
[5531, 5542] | 0.0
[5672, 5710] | -0.2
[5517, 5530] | 0.0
